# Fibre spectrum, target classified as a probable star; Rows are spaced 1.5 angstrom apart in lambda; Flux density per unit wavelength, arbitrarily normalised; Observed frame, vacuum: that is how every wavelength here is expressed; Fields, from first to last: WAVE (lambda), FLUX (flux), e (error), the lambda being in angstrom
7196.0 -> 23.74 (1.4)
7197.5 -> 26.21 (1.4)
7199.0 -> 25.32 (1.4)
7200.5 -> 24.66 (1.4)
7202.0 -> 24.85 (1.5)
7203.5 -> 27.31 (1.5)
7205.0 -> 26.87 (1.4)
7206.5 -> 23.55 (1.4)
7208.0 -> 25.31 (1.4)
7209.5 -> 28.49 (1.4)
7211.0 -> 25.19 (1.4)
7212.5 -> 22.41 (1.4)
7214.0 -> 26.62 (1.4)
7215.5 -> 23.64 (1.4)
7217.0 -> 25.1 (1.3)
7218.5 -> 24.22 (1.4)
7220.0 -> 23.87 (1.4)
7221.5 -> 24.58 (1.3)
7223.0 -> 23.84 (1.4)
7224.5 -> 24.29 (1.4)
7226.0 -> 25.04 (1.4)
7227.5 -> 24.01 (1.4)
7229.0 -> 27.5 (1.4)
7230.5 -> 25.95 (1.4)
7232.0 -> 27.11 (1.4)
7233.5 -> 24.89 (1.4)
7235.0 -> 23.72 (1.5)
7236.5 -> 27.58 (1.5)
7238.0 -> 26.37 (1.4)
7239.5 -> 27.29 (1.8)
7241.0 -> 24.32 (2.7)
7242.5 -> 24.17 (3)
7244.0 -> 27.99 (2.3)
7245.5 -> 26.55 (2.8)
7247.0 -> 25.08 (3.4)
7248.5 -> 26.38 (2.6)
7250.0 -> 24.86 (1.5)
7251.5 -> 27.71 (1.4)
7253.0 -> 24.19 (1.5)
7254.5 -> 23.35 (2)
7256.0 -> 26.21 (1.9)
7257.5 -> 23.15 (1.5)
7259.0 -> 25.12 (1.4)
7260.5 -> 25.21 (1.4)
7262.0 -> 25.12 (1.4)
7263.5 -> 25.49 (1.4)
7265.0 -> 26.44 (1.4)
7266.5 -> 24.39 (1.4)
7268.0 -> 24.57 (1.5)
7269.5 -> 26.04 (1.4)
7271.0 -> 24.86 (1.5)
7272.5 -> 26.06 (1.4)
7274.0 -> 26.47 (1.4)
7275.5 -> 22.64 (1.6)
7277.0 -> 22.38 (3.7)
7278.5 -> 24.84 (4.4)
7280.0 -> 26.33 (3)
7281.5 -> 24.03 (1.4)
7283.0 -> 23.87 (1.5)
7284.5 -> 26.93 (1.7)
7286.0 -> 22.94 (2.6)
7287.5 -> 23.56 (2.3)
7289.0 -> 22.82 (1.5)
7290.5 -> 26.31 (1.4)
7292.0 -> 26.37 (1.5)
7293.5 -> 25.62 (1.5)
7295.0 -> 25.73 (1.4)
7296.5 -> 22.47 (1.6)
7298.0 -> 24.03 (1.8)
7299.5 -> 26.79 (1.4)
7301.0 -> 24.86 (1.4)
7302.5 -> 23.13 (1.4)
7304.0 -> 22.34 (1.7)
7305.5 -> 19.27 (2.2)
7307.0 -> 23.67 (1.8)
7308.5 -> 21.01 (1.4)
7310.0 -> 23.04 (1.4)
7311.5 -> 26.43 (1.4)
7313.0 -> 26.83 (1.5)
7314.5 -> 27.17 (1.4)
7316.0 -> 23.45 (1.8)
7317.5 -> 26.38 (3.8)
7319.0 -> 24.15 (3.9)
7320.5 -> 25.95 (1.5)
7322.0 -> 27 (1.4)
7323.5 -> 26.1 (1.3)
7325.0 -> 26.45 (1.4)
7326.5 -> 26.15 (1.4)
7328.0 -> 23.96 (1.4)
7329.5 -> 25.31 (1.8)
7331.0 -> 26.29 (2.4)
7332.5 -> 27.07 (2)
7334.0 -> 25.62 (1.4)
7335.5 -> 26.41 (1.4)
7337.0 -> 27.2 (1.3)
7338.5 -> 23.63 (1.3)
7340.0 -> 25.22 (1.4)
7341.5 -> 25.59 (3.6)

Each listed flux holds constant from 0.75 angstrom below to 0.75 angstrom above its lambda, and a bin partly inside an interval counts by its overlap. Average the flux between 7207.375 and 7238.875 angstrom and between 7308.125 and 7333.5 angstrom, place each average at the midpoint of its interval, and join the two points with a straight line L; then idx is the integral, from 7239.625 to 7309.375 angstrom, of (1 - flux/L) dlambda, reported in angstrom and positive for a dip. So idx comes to 1.9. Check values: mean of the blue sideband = 25.2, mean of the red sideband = 25.5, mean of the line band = 24.7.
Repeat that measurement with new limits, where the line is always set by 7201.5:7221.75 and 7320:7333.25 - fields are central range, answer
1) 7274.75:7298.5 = 1.2 angstrom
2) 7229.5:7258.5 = -0.3 angstrom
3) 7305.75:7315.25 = 0.6 angstrom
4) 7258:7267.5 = 0.1 angstrom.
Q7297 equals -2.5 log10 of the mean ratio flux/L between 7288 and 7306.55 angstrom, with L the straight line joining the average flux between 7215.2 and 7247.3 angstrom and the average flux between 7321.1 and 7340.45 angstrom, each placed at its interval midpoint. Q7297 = 0.07 mag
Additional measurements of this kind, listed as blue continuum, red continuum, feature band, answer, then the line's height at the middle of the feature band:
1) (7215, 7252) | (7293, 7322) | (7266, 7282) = 0.003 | 24.9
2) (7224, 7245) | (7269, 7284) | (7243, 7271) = -0.008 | 25.2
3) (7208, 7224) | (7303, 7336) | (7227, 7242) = -0.044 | 24.8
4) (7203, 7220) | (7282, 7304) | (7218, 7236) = 0.007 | 25.1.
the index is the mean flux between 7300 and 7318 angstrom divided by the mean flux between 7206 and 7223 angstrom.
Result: 0.97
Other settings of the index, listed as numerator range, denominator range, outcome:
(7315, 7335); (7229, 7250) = 0.99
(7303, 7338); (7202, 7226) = 1.00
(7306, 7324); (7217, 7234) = 1.00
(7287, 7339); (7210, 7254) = 0.98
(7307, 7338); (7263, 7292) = 1.03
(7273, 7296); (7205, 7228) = 1.00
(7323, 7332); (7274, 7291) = 1.06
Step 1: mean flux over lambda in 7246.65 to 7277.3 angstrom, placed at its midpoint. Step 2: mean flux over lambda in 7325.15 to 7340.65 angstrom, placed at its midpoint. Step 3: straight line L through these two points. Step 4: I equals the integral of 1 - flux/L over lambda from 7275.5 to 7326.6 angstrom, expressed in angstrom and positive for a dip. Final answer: 1.65 angstrom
